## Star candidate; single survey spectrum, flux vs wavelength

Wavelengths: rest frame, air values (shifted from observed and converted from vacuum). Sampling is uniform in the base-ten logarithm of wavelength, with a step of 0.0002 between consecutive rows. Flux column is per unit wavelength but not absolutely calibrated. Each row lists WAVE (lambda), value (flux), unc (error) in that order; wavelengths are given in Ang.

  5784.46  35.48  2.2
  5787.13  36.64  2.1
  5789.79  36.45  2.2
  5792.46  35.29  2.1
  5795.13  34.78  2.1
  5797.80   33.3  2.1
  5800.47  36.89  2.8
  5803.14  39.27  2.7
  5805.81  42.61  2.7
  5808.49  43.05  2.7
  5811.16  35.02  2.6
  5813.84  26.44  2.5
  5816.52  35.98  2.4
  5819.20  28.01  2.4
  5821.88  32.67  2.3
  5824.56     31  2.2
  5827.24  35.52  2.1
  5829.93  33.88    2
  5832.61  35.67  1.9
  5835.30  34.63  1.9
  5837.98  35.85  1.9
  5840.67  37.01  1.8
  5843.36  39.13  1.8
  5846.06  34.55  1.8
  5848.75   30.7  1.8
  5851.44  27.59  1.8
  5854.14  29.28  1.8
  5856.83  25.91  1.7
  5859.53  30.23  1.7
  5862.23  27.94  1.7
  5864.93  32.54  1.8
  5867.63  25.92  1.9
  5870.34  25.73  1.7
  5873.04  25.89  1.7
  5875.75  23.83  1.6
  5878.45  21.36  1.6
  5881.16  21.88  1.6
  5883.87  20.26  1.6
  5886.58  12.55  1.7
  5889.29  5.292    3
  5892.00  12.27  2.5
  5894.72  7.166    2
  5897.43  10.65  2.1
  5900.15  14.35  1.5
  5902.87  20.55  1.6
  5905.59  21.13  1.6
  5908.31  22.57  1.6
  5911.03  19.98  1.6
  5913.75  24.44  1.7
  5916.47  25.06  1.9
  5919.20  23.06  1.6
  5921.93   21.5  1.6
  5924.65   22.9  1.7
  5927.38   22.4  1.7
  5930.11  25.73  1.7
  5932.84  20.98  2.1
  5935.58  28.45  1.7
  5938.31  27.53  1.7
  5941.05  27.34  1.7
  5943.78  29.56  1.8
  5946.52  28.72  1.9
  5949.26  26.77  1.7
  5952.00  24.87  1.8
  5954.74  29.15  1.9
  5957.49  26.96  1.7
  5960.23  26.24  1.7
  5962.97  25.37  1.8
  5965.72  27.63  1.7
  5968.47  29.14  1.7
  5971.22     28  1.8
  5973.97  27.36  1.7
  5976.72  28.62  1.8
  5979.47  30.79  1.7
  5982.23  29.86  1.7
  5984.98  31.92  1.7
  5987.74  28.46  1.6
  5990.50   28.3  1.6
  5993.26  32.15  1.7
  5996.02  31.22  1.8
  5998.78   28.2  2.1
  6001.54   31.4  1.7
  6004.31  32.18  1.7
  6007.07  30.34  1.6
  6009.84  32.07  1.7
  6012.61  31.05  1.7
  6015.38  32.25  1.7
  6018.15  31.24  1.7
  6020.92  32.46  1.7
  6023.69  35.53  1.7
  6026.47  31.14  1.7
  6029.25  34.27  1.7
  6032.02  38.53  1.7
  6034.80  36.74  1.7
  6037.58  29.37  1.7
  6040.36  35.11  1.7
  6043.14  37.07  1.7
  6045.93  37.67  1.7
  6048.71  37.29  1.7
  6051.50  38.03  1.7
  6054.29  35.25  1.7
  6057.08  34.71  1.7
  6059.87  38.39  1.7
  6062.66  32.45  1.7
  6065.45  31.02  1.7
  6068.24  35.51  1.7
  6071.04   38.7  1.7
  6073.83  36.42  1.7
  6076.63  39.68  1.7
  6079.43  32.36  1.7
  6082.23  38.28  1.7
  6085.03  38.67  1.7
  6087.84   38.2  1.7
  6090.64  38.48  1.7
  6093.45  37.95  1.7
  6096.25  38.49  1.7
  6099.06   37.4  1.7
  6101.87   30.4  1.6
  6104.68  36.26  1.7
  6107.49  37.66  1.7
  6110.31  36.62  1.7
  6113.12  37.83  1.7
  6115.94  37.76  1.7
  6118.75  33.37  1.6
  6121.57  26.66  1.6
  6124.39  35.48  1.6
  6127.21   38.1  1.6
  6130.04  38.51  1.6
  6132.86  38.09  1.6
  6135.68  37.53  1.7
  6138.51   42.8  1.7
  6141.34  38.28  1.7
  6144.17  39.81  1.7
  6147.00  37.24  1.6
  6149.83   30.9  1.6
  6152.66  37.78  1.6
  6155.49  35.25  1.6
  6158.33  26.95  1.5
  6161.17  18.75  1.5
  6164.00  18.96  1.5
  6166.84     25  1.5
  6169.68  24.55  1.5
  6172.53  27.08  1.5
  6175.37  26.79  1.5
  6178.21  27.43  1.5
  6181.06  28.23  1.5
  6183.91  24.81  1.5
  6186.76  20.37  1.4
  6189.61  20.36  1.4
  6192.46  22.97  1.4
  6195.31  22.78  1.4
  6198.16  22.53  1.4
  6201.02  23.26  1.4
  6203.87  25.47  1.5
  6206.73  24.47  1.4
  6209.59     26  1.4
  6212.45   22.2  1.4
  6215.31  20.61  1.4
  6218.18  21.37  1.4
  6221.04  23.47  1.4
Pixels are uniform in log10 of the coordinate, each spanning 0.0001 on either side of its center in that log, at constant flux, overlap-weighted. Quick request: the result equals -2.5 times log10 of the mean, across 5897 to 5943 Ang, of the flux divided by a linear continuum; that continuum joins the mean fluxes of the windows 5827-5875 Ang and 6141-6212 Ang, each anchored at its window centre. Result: 0.32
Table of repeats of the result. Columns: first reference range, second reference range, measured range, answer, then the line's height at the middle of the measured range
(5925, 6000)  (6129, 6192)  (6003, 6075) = -0.198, 28.7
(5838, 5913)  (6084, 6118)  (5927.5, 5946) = 0.029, 27.1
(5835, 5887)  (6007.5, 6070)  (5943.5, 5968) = 0.160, 31.5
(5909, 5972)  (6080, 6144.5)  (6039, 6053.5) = -0.135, 32.6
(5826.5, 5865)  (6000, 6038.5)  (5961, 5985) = 0.150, 32.7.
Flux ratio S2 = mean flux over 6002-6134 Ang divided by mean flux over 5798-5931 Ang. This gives 1.31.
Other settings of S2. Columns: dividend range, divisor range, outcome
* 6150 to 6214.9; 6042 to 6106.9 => 0.69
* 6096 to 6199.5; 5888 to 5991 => 1.30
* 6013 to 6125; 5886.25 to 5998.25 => 1.46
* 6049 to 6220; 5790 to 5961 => 1.16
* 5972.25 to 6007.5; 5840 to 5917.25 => 1.30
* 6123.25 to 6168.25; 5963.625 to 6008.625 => 1.14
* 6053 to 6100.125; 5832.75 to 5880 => 1.22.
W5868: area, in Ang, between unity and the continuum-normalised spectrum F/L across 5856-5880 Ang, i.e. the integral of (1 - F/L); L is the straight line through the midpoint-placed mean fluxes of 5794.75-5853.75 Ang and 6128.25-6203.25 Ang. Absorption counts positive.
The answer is 5.2 Ang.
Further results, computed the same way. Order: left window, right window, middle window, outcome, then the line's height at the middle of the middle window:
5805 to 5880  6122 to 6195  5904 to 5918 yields 3.9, 31.3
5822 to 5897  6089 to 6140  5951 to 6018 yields 4.7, 31.6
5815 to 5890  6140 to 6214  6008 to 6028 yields -3.2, 27.8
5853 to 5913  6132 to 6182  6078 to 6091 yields -4.0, 28.4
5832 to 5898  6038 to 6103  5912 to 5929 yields 3.1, 28.3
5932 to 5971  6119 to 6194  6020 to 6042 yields -4.5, 28.4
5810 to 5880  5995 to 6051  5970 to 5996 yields 2.5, 32.8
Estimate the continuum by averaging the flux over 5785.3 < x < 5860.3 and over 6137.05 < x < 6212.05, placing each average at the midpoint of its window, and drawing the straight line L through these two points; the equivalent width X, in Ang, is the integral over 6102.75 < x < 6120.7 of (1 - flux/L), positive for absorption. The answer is -4.6 Ang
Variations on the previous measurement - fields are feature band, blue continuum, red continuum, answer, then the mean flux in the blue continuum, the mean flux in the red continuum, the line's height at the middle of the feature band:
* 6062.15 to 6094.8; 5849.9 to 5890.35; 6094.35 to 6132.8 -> -2.3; 23.9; 35.8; 34.1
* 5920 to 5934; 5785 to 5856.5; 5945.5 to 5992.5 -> 3.4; 34.5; 28.2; 30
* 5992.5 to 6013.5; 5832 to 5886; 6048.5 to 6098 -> 1.9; 29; 36.7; 34.1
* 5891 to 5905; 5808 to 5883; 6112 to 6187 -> 7.9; 30.8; 31.8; 30.9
